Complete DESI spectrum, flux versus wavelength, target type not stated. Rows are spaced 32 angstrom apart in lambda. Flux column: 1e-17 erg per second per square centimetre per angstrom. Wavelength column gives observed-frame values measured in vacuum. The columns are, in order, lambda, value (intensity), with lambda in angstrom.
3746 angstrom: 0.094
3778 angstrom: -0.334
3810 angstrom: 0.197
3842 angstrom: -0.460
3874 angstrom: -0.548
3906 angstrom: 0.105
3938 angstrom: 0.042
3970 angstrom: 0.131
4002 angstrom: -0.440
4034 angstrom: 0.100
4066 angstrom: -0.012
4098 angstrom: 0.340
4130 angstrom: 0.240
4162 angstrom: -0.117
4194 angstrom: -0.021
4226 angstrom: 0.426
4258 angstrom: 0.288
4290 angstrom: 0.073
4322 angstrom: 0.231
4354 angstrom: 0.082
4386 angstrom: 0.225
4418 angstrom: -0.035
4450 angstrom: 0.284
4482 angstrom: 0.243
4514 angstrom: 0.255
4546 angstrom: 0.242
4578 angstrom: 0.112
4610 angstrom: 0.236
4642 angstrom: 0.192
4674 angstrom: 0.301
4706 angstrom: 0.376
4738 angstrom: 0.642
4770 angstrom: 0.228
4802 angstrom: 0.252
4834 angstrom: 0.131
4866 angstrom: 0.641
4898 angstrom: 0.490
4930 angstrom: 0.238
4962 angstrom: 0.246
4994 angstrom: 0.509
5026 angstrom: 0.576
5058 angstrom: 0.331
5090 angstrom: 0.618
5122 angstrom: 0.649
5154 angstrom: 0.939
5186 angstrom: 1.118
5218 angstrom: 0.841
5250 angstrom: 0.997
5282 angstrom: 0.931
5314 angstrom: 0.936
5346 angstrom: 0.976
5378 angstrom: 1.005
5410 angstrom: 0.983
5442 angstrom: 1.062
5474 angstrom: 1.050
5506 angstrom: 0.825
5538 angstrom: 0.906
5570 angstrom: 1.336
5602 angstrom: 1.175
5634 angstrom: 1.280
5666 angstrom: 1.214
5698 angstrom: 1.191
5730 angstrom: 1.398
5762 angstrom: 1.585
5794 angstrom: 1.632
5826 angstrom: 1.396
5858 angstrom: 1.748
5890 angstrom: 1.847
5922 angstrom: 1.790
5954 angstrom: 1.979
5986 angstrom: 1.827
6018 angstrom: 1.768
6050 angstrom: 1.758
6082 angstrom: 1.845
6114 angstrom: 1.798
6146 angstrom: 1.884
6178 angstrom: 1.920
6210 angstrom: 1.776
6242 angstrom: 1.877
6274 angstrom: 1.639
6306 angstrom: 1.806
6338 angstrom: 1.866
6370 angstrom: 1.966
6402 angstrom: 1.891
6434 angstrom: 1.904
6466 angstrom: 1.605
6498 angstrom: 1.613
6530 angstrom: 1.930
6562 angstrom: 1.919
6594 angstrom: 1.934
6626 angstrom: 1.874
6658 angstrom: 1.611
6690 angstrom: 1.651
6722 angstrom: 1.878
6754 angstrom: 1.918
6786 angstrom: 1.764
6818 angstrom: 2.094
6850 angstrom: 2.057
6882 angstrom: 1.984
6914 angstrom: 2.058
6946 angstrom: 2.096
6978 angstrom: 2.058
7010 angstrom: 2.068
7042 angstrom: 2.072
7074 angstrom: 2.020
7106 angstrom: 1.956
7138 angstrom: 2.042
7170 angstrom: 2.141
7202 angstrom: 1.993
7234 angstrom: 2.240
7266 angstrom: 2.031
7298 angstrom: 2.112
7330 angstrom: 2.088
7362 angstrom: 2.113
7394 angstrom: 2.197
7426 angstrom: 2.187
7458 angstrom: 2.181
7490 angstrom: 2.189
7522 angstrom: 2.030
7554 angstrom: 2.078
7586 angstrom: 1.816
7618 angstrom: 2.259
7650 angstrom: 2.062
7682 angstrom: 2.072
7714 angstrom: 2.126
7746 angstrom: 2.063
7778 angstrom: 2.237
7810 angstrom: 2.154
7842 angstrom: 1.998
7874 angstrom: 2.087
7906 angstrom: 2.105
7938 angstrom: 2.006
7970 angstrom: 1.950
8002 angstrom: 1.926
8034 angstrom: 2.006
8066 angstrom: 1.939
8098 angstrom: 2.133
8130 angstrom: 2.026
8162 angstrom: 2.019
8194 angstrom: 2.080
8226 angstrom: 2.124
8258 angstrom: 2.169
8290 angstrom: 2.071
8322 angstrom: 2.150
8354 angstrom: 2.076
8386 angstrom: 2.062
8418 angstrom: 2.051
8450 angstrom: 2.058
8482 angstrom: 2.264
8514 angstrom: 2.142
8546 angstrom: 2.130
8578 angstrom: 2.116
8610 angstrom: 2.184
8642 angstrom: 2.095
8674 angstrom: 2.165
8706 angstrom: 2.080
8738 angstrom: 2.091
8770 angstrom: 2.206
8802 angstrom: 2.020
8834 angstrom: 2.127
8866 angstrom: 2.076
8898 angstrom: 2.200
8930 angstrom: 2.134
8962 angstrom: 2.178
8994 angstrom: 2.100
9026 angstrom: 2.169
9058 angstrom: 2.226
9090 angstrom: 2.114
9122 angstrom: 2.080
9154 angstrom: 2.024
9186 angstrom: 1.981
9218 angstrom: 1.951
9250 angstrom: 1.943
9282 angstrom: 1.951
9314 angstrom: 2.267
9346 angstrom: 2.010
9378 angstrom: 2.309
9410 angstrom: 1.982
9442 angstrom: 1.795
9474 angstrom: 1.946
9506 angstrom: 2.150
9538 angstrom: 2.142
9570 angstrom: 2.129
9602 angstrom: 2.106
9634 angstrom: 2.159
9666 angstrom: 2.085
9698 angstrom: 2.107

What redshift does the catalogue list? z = 0.29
